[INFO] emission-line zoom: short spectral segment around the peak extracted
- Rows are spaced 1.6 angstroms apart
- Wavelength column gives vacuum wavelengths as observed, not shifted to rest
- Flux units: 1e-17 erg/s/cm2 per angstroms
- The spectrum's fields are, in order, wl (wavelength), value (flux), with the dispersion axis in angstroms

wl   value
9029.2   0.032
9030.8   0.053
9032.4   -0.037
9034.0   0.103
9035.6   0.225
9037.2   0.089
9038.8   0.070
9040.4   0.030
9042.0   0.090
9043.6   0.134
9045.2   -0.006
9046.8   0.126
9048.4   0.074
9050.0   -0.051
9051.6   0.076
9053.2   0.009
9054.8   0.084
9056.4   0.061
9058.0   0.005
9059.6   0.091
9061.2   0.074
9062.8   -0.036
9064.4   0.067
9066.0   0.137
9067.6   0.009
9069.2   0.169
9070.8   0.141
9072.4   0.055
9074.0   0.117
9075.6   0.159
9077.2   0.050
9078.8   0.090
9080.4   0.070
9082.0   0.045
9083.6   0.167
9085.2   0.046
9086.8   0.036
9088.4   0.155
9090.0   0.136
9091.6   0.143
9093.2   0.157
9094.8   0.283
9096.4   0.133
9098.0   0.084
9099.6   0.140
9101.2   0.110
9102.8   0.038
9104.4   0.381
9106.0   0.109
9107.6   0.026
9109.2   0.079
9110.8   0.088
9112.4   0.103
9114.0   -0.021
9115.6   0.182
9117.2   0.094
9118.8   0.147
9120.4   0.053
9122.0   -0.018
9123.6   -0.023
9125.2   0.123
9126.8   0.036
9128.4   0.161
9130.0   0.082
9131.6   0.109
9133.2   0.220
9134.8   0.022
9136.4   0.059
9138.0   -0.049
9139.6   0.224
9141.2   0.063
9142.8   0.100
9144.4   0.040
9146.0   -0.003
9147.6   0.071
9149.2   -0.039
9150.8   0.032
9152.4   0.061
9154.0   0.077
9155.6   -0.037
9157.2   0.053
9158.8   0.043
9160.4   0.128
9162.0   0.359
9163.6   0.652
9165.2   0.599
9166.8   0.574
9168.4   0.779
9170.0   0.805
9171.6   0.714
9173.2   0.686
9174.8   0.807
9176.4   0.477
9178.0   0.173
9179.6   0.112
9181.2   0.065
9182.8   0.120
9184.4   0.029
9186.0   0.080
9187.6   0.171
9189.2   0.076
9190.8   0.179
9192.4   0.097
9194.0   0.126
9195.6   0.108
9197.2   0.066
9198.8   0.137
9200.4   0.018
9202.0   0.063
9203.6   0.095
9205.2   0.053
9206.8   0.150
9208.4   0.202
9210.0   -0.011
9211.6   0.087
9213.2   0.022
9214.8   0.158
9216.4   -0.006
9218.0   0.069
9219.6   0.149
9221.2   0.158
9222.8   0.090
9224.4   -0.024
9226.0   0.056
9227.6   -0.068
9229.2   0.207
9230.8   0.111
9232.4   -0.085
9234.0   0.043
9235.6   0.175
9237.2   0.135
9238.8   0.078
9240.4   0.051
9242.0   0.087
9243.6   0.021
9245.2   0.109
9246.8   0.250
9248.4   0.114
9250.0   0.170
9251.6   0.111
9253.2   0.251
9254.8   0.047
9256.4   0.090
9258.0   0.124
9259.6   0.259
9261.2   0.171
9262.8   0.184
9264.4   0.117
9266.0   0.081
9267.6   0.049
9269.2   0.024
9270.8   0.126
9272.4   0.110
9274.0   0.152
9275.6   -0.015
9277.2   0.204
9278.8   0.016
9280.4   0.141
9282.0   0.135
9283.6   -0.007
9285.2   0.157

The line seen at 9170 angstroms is [O II]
